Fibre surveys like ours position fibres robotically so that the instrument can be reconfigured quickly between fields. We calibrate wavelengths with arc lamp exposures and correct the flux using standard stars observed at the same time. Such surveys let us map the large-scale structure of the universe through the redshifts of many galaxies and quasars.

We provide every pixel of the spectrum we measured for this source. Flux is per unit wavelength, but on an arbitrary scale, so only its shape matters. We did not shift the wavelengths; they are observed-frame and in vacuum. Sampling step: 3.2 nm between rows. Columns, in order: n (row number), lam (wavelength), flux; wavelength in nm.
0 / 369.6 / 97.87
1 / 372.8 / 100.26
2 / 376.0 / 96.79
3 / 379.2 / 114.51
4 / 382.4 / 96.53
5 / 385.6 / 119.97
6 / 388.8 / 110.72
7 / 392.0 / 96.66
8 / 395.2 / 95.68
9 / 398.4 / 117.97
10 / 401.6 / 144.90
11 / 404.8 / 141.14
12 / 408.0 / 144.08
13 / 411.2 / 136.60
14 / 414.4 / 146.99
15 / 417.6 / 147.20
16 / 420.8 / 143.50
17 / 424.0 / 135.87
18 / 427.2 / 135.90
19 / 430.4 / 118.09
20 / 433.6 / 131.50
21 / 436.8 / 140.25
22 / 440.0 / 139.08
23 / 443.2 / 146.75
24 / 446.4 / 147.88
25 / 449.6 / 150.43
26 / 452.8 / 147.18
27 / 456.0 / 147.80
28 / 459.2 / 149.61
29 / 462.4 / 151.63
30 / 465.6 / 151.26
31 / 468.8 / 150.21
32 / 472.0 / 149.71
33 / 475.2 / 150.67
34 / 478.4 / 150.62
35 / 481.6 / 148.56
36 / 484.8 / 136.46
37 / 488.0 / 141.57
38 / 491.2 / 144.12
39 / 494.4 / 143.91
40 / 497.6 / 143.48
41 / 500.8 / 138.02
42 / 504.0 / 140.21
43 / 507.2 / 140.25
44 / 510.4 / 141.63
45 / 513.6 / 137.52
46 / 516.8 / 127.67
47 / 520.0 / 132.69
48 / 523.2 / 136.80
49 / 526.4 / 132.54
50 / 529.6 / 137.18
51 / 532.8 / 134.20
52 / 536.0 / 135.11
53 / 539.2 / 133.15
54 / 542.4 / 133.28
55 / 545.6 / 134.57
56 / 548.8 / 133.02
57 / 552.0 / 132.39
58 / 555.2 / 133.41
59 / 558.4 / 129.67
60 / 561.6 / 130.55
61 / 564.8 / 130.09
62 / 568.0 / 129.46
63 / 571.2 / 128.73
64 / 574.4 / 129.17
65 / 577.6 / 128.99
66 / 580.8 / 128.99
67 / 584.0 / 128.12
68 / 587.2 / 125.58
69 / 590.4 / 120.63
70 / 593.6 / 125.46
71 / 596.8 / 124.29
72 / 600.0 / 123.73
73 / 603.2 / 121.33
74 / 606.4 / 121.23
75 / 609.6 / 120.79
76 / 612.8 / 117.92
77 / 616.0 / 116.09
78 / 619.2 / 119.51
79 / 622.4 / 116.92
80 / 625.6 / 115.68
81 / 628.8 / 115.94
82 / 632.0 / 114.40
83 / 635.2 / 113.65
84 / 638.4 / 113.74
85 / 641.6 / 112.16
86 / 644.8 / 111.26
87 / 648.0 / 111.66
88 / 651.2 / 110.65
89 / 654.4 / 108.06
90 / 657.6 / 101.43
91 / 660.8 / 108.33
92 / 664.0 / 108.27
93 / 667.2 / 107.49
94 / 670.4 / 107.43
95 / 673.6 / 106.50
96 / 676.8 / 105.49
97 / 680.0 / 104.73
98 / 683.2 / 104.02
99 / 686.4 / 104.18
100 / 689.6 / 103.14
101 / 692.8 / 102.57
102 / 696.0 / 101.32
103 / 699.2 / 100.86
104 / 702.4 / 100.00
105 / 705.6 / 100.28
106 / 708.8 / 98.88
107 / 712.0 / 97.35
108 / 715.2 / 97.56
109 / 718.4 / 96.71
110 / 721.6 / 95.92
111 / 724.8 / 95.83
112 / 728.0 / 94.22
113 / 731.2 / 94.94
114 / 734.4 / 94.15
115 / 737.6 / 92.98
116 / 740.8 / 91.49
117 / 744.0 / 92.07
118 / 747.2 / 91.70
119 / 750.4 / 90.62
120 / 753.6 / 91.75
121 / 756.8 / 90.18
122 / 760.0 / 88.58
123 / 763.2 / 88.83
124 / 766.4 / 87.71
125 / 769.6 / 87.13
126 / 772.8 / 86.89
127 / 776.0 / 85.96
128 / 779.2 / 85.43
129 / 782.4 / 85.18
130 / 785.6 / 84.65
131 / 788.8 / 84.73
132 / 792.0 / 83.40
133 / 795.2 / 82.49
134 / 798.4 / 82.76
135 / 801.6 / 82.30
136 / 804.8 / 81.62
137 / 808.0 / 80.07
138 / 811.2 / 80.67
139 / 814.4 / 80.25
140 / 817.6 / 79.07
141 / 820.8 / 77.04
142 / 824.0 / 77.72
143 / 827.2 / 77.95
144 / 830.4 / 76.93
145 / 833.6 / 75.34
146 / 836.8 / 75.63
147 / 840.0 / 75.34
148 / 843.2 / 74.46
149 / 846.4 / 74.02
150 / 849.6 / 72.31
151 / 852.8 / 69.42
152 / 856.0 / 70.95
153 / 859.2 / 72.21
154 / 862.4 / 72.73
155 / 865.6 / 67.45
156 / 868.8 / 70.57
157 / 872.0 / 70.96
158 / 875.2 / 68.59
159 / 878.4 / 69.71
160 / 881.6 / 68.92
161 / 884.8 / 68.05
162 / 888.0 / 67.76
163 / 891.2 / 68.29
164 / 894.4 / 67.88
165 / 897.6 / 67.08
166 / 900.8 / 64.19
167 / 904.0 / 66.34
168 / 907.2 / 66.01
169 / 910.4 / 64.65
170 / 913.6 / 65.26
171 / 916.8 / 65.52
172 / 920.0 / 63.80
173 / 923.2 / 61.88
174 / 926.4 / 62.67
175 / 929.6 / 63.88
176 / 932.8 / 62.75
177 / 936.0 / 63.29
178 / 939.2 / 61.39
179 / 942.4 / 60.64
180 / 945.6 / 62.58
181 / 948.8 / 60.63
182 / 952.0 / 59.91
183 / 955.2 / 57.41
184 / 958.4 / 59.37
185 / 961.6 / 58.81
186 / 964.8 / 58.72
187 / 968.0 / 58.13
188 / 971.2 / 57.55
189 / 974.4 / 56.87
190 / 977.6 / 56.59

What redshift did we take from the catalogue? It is 0.000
